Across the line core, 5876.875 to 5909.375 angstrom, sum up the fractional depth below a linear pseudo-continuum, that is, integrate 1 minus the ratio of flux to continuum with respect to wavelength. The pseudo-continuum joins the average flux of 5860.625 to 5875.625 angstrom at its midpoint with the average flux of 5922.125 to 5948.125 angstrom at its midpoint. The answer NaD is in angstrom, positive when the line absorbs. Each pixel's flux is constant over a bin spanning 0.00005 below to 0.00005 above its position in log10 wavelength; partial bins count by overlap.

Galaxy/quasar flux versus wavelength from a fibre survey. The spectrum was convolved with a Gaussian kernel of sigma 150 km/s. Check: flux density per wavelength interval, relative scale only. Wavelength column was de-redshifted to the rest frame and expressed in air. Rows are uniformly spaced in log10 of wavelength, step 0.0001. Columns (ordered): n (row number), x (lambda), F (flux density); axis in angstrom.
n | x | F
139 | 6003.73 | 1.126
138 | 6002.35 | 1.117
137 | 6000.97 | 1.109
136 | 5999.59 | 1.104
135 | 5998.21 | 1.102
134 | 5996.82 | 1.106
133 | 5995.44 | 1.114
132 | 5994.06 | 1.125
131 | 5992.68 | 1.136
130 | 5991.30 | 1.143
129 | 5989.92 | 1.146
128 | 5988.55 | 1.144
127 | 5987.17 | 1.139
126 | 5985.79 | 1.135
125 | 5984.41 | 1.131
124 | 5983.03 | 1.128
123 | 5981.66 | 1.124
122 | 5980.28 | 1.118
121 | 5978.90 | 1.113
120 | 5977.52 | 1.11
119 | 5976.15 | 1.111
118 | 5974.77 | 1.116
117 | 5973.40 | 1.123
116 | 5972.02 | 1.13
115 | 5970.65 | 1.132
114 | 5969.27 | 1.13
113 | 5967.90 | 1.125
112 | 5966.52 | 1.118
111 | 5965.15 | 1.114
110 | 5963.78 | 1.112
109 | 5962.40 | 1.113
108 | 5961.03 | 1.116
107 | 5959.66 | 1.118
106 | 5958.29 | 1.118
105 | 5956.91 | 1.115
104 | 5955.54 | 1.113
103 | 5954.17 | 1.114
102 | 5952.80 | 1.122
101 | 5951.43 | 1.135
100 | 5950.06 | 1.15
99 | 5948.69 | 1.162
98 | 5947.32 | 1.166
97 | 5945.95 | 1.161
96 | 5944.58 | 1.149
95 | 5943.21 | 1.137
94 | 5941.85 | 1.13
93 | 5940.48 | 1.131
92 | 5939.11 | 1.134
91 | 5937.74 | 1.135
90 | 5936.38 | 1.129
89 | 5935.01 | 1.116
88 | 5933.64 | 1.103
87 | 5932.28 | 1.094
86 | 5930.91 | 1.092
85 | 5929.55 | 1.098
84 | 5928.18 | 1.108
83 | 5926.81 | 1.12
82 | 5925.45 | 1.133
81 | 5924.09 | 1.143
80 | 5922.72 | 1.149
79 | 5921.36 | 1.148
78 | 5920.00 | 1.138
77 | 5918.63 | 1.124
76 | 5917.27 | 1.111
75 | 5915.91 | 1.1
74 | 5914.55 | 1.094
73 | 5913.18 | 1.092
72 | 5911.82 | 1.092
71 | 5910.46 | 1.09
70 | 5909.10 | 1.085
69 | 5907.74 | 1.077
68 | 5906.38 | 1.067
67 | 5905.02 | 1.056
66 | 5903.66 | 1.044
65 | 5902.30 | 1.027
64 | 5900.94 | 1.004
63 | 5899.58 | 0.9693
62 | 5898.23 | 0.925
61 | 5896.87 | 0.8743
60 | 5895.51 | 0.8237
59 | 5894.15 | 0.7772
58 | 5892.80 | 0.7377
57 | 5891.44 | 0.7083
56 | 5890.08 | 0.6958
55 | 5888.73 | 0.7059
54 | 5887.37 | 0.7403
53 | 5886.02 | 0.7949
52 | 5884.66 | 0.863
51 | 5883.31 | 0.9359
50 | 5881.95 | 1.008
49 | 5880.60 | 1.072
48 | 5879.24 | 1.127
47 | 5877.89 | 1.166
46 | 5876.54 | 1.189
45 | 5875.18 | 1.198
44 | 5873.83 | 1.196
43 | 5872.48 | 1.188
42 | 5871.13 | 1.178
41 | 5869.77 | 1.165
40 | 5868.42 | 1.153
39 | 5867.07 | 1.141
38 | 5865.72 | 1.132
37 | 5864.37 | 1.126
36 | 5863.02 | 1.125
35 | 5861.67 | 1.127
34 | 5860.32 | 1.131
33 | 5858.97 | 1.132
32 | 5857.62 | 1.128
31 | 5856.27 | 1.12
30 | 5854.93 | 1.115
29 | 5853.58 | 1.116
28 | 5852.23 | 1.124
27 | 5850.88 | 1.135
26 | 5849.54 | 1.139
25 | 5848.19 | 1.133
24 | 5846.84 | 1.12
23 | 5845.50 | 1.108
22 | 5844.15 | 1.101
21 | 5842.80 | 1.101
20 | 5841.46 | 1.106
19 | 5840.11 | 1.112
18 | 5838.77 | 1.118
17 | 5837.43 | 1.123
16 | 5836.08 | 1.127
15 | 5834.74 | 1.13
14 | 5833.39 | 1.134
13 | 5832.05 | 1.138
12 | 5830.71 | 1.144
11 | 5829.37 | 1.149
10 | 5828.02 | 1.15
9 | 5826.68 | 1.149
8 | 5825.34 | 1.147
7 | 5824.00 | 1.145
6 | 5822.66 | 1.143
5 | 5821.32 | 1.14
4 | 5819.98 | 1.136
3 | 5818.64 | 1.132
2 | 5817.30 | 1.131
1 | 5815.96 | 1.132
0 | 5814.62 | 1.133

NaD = 6.13 angstrom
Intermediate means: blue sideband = 1.16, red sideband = 1.13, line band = 0.929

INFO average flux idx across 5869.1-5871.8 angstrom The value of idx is 1.17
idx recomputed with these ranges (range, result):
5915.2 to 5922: 1.12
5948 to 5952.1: 1.15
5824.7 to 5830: 1.15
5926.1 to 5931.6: 1.1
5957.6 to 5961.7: 1.12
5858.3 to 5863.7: 1.13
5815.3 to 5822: 1.13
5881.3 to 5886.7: 0.9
